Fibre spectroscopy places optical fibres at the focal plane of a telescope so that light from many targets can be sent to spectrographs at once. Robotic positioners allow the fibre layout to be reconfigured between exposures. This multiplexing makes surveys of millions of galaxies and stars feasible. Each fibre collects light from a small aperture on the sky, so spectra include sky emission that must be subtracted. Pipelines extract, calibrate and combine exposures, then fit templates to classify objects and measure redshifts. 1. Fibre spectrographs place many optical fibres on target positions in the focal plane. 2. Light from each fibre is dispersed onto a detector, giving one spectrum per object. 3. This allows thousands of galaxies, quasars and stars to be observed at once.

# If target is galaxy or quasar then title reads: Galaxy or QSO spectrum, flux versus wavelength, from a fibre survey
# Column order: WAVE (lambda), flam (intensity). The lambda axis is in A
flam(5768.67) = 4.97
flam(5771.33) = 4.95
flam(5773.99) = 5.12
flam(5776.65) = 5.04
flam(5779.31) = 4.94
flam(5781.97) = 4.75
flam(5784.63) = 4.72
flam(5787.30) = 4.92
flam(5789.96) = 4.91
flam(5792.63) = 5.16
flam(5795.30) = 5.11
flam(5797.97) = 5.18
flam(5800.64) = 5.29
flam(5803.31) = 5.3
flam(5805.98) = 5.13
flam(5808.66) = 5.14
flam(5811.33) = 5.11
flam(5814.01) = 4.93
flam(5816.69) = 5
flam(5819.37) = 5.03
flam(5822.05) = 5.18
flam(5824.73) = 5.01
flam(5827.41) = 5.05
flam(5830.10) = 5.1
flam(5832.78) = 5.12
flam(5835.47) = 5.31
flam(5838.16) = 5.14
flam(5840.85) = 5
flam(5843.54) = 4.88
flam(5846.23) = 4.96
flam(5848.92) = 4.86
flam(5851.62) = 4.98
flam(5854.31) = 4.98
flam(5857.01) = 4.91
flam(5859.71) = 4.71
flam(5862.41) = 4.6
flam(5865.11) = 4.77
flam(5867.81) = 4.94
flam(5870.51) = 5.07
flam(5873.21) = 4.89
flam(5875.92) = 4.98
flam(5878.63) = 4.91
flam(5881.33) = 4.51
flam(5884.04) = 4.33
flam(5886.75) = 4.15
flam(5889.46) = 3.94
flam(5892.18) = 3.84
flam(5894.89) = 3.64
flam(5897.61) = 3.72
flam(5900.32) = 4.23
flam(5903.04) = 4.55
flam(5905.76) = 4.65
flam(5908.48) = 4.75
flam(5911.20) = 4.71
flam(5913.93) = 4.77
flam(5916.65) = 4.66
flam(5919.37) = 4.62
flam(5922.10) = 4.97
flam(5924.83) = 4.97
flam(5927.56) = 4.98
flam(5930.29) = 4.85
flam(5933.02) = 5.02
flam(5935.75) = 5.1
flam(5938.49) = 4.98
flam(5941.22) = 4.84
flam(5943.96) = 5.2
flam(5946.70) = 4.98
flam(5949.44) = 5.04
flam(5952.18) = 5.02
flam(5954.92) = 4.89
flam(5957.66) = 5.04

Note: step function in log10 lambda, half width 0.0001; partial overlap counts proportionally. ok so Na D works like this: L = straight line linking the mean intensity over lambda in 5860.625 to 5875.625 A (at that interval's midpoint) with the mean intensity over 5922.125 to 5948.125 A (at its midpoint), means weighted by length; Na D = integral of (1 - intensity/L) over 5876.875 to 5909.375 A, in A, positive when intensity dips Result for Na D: 4.2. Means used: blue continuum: 4.86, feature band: 4.27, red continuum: 4.99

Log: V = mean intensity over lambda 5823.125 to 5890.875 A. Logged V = 4.84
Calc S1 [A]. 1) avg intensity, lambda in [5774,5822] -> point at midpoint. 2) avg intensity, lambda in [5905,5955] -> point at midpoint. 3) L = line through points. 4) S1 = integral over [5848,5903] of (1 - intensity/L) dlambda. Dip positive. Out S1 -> 4.61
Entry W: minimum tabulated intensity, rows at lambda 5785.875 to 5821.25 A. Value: 4.91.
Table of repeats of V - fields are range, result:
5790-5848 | 5.1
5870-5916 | 4.44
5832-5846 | 5.08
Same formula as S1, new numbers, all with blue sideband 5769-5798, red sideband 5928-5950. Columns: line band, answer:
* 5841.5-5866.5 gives 0.7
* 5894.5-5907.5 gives 2.0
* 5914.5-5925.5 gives 0.4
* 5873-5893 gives 2.2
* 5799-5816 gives -0.6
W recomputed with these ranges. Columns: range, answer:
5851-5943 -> 3.64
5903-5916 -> 4.55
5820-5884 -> 4.51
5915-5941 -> 4.62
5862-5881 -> 4.6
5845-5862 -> 4.71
